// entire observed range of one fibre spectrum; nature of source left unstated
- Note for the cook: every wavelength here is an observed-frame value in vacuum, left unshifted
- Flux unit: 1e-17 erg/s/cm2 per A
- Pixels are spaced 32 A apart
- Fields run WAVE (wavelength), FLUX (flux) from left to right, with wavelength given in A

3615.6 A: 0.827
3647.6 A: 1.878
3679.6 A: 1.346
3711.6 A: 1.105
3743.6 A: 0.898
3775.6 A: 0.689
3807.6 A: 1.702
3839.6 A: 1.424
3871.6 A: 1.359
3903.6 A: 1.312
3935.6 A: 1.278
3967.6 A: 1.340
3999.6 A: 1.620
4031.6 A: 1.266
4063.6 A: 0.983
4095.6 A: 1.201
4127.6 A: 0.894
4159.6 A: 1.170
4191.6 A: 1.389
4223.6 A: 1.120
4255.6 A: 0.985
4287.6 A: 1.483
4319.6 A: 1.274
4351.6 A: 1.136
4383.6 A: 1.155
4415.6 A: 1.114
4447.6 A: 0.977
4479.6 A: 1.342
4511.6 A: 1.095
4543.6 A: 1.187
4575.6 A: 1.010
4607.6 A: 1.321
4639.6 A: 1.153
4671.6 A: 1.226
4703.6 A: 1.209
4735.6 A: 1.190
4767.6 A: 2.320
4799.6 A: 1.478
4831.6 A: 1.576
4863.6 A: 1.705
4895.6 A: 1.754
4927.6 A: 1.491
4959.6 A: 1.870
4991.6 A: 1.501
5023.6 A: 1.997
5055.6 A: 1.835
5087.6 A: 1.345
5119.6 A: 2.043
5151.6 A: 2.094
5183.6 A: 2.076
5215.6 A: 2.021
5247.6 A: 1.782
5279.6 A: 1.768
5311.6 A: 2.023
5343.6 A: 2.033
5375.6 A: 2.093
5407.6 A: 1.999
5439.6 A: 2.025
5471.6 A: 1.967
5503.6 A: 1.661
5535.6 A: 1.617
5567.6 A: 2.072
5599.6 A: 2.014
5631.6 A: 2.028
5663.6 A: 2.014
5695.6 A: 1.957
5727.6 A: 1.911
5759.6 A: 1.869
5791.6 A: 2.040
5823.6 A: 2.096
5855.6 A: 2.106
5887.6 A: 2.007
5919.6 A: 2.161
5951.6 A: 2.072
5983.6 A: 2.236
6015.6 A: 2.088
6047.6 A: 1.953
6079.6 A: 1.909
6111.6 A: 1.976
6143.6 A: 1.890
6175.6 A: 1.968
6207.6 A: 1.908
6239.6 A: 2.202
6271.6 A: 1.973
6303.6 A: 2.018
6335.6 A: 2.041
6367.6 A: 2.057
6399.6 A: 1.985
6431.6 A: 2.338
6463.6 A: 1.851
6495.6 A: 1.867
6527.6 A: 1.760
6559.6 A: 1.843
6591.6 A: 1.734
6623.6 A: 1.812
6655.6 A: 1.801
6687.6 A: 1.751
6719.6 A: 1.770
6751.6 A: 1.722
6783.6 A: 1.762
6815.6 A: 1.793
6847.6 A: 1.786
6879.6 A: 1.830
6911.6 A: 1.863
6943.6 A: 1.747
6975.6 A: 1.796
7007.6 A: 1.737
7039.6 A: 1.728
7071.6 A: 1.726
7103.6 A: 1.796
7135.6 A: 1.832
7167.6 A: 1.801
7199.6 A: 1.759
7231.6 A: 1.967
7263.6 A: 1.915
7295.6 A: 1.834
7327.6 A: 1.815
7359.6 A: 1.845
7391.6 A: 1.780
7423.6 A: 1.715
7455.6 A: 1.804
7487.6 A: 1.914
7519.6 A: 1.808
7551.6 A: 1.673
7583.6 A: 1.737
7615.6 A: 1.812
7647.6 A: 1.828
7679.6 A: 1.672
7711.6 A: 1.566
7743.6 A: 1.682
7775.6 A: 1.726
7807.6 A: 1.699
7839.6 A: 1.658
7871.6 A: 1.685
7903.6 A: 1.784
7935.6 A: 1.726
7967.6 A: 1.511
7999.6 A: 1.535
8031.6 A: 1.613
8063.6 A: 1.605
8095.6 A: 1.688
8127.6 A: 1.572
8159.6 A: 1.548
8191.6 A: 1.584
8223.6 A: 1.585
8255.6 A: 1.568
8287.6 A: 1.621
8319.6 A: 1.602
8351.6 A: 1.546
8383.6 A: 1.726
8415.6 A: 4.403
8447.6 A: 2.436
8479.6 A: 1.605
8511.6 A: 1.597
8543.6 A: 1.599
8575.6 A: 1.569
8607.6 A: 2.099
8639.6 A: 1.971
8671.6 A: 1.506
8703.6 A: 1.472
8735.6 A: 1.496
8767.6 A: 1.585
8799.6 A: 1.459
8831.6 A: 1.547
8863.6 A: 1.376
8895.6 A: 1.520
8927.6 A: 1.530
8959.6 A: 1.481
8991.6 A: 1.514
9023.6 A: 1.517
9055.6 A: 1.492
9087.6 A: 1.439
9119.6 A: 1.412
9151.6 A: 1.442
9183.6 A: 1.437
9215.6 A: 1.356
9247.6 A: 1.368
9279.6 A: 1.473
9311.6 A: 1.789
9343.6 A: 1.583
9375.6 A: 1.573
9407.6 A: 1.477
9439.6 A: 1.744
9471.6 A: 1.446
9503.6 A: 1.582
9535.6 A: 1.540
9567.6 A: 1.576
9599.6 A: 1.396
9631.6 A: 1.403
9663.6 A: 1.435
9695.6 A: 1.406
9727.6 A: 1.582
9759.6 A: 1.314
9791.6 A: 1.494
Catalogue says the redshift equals 0.282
